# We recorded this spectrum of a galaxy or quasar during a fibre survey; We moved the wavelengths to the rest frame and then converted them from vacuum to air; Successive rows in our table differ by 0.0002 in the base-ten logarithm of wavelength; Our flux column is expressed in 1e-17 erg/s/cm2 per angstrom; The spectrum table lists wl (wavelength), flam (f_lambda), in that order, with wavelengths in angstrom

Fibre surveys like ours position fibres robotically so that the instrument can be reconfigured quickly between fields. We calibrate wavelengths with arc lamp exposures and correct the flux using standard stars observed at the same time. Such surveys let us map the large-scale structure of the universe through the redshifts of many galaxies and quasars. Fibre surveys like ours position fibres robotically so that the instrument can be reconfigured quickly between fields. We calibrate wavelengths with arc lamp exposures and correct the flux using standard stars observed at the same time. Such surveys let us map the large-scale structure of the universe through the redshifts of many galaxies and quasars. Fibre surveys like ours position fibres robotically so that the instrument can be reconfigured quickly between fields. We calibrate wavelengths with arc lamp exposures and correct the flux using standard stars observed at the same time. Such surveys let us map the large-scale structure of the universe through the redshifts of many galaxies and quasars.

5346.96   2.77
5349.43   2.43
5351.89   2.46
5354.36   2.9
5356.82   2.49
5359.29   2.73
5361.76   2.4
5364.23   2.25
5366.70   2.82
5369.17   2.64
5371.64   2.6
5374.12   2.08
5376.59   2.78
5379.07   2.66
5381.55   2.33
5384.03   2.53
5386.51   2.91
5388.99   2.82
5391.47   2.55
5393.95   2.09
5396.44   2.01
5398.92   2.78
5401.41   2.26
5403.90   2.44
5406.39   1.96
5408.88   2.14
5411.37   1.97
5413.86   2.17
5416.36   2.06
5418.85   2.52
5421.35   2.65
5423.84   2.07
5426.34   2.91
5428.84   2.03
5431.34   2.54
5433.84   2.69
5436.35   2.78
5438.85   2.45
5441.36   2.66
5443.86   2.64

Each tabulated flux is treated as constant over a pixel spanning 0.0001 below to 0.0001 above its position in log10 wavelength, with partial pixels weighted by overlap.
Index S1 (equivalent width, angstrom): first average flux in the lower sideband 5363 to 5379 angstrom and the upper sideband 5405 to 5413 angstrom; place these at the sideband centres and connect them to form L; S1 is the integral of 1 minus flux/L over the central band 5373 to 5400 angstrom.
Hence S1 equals -2.0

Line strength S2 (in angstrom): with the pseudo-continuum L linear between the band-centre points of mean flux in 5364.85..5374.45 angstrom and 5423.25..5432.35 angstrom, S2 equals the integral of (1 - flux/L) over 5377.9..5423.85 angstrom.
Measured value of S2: 2.0 angstrom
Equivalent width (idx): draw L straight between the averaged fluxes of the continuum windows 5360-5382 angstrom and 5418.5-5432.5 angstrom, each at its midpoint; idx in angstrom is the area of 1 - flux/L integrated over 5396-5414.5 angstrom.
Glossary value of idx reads 1.9 angstrom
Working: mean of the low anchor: 2.52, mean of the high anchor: 2.45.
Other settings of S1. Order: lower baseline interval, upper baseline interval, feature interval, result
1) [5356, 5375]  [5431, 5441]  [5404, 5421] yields 2.6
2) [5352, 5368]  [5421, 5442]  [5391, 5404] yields 1.1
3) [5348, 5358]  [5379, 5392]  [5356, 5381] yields 0.6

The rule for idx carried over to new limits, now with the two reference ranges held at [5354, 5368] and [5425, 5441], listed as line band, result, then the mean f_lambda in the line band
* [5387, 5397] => 0.6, 2.43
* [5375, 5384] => 0.1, 2.56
